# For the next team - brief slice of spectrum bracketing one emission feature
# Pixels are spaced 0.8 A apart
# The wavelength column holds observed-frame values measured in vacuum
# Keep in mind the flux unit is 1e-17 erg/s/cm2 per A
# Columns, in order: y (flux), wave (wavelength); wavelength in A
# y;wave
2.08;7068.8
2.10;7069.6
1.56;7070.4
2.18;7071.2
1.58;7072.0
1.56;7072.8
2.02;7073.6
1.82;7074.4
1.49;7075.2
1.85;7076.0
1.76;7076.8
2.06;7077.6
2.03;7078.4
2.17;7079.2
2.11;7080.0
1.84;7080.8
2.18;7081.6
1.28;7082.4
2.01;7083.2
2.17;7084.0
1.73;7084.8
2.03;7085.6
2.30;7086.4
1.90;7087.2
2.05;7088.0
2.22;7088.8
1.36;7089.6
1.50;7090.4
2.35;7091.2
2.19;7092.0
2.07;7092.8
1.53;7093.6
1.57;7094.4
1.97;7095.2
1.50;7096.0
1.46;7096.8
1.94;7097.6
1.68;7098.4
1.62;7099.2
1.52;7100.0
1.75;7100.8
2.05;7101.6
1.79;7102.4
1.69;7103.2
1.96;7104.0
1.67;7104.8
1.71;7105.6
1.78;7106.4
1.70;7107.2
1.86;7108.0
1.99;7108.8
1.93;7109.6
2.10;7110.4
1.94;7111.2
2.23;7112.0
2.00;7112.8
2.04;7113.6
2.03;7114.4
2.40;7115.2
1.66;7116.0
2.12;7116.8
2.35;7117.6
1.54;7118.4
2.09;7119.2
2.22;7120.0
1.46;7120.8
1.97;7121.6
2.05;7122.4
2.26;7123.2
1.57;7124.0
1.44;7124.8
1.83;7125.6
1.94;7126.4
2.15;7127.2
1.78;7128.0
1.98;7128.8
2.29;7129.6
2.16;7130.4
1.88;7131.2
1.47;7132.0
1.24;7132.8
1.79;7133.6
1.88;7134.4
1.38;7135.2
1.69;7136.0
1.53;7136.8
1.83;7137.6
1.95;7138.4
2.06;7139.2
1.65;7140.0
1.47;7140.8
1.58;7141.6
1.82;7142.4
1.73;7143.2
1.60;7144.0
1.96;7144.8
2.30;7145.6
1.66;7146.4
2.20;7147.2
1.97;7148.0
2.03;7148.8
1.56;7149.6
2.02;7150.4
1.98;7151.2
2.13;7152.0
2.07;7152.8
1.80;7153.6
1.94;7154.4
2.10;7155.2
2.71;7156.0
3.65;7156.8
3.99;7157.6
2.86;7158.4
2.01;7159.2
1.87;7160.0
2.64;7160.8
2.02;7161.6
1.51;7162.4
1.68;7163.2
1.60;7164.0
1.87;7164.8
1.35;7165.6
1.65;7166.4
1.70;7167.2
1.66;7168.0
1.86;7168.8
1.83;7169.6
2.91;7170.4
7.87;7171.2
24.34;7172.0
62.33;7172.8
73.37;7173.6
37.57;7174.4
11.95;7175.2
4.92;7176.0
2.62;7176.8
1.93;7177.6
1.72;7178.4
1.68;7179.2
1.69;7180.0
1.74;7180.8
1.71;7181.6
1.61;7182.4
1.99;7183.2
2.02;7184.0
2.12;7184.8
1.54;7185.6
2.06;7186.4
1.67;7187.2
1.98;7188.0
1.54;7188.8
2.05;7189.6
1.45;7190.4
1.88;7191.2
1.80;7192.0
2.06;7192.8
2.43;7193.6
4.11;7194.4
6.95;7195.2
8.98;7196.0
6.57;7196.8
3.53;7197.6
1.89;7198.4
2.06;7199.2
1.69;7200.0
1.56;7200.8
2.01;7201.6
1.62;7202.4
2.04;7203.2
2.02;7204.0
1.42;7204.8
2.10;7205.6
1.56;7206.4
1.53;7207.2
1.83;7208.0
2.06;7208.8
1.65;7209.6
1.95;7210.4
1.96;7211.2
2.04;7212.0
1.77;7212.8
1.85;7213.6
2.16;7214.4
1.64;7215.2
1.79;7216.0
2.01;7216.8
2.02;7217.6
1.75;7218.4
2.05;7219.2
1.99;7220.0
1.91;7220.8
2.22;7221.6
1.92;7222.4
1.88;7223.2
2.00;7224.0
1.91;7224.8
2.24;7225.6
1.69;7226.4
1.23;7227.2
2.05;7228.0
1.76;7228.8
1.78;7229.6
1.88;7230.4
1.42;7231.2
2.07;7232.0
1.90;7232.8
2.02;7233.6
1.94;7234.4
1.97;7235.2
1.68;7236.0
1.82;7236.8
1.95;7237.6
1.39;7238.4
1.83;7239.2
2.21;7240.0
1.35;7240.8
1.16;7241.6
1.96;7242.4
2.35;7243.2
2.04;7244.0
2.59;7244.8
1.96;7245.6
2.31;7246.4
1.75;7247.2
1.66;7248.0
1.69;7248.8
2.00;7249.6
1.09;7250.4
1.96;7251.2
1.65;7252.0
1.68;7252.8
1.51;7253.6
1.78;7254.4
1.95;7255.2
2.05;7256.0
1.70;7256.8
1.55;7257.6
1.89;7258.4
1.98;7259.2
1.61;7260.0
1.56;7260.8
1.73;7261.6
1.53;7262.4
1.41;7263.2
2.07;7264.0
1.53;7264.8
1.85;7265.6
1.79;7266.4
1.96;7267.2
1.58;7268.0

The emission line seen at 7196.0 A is [N II]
